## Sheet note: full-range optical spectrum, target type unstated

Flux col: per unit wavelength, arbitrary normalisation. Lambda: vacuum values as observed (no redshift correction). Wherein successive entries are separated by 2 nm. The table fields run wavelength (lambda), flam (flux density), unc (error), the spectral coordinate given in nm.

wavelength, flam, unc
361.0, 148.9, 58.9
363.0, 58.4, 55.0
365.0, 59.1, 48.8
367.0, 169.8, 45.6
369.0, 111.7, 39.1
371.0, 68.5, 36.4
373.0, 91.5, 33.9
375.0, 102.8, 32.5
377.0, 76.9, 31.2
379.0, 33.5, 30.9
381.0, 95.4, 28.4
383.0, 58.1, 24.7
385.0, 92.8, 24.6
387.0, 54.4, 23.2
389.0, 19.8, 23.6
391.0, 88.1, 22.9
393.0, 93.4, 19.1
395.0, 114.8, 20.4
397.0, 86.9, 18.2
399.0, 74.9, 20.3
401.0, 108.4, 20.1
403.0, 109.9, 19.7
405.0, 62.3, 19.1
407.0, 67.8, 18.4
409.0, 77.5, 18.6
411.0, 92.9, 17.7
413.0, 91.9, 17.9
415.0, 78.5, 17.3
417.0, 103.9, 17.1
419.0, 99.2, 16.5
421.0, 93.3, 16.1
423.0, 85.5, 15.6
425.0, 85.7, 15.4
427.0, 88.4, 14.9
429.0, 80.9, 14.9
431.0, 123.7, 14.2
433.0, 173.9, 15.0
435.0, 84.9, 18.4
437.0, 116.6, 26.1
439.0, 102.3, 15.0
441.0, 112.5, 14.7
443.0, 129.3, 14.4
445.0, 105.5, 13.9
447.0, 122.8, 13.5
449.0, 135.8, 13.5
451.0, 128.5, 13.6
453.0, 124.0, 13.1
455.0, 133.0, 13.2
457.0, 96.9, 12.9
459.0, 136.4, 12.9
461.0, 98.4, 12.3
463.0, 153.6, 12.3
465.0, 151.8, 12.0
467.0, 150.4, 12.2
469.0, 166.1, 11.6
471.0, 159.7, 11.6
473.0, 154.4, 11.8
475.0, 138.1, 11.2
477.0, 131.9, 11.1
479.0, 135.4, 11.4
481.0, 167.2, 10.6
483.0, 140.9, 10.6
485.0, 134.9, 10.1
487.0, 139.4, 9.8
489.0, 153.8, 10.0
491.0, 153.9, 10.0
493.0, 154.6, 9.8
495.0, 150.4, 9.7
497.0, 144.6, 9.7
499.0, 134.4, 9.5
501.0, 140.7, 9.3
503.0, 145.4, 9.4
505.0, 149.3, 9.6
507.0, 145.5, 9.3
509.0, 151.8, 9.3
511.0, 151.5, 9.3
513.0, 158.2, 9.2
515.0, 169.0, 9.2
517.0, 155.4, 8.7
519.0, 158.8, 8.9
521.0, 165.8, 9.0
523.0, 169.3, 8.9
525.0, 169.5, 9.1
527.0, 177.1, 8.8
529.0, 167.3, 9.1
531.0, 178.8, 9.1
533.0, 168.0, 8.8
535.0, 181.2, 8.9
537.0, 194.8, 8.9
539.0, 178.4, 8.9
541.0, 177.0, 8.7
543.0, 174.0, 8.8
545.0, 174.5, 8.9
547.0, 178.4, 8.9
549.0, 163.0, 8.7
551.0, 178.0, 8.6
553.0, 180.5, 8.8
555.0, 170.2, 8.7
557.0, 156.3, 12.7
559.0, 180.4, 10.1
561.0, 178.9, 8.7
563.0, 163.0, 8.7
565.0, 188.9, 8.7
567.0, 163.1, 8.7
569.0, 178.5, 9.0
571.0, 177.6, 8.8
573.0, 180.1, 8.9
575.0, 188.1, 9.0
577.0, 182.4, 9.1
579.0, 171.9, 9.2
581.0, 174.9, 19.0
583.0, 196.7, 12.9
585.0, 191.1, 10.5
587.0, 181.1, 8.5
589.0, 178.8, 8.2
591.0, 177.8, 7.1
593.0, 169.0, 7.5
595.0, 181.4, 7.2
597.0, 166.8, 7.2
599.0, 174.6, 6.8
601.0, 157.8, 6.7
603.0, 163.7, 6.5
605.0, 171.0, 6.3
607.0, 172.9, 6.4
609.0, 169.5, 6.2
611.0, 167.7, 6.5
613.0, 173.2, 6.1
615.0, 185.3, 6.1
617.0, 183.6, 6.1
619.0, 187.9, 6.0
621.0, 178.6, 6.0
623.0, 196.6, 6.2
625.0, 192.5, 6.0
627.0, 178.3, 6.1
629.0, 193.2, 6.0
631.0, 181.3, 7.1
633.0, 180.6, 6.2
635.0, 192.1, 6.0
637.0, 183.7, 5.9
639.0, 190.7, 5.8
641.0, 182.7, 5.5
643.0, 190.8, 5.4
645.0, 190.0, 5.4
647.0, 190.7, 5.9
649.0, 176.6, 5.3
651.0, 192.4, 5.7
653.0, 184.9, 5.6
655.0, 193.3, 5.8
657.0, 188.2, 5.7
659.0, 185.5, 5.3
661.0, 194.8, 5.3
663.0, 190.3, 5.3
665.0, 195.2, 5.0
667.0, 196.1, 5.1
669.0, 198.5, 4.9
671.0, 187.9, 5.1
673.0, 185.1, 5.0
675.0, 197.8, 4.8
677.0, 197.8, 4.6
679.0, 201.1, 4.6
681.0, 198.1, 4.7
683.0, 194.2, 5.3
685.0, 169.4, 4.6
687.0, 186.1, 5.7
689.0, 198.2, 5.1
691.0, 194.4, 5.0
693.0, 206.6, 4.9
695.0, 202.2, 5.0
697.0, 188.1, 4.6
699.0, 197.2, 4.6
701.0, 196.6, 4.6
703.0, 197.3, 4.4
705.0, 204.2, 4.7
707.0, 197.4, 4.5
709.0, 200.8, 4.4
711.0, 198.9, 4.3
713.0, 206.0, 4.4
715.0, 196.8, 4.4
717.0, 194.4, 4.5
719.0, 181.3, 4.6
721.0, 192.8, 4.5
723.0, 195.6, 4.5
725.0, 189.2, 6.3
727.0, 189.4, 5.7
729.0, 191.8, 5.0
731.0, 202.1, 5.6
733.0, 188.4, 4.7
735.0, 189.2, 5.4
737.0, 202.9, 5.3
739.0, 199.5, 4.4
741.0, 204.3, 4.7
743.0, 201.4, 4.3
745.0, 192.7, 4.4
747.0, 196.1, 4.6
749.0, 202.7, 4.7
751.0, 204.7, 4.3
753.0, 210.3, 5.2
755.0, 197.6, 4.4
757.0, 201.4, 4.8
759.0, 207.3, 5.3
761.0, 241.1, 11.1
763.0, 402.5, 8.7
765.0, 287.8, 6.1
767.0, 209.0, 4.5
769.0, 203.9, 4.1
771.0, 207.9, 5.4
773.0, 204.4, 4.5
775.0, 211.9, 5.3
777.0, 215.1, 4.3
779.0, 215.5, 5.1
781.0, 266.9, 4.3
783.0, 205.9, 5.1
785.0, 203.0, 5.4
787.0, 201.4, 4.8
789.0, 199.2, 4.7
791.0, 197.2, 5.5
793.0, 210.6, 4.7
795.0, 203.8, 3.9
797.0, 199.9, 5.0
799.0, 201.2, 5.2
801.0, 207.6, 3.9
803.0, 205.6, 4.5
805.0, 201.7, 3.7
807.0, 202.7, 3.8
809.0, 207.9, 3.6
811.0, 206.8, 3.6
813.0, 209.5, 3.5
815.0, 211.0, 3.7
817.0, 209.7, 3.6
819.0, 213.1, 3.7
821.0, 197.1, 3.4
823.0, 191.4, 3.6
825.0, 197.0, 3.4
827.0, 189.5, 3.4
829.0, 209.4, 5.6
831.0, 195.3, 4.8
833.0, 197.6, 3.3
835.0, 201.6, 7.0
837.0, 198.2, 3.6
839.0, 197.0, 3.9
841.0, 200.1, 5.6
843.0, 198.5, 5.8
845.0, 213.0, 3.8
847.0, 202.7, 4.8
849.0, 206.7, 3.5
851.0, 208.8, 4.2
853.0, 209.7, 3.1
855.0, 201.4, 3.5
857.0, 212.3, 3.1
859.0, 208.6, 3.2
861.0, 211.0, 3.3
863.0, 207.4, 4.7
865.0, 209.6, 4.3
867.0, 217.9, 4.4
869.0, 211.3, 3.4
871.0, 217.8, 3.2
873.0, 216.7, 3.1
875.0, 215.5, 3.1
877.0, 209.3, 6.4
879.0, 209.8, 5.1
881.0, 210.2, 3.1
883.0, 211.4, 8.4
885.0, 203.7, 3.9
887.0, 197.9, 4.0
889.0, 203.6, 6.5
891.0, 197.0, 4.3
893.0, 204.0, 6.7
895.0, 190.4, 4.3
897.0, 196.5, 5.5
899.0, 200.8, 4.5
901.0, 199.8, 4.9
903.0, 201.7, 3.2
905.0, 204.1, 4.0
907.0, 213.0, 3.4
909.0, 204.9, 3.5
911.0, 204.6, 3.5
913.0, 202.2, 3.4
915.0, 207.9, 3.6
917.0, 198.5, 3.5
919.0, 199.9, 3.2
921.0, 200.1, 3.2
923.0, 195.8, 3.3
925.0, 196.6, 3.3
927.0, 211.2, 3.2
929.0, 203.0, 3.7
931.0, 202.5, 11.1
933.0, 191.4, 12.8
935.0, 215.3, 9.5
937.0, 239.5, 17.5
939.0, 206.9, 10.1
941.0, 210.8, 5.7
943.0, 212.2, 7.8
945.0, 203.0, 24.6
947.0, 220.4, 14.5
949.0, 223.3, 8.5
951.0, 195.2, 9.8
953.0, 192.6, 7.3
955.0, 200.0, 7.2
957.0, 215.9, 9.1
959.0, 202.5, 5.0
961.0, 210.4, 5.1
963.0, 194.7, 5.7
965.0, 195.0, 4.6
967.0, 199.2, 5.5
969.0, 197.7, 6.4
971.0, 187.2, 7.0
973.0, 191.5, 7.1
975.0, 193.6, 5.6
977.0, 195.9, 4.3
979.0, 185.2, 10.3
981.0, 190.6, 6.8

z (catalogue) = 0.16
